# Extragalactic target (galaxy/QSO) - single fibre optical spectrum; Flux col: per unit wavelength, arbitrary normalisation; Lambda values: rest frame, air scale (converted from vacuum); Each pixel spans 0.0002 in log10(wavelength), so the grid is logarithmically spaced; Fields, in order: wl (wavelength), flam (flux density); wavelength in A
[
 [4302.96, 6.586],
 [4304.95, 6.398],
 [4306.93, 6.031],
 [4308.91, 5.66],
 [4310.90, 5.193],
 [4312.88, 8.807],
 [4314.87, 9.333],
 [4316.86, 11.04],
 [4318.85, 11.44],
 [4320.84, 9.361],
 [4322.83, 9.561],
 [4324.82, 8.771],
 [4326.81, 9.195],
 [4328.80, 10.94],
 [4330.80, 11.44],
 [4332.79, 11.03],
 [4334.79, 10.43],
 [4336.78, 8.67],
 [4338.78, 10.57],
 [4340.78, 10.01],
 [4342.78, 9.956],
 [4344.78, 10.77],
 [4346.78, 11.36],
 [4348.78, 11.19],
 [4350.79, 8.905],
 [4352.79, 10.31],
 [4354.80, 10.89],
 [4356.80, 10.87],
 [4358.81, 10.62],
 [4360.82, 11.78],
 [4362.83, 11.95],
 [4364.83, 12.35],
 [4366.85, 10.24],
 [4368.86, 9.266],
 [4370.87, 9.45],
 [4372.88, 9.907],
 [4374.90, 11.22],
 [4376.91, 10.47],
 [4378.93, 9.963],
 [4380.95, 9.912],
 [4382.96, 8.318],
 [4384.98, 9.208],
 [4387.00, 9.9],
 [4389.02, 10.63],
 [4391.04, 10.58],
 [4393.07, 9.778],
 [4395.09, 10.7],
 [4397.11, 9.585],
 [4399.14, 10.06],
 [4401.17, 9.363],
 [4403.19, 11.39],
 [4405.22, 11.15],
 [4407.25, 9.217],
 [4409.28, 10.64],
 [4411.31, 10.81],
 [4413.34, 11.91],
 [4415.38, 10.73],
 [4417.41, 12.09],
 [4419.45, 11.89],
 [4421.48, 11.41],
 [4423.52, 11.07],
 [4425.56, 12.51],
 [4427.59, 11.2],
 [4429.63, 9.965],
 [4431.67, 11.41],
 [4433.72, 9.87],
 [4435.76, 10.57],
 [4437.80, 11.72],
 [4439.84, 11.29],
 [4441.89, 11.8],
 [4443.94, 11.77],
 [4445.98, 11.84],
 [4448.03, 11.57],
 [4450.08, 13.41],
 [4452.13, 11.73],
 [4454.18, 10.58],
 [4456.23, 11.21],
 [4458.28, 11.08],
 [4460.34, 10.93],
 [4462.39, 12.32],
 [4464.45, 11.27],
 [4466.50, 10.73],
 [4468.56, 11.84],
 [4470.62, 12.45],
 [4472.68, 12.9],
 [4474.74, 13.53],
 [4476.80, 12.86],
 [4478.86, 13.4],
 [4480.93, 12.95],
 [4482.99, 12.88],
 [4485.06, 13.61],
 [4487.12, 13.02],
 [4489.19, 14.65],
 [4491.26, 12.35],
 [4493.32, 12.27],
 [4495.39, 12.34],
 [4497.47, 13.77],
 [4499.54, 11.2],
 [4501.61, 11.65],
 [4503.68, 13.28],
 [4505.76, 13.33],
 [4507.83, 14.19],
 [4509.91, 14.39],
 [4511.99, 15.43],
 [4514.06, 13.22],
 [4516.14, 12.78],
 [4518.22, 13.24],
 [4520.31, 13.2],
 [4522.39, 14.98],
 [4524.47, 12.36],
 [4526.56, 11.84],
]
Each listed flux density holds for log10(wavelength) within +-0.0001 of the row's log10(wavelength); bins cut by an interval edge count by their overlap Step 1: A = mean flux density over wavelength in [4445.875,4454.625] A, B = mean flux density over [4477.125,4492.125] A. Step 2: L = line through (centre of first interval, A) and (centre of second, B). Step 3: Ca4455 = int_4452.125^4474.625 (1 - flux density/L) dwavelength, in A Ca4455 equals 1.5 A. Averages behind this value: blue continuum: 11.9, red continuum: 13.3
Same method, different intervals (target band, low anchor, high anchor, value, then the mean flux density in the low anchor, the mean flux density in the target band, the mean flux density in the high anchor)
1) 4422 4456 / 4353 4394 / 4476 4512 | 1.4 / 10.4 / 11.4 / 13.1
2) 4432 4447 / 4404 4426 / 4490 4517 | 0.6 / 11.2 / 11.3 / 13.1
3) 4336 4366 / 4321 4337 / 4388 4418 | -1.5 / 10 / 10.7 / 10.6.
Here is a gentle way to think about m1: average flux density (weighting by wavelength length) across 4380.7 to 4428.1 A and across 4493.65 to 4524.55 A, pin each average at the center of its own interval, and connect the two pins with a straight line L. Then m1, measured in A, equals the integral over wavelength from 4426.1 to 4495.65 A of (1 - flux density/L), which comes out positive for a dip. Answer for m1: 0.5 A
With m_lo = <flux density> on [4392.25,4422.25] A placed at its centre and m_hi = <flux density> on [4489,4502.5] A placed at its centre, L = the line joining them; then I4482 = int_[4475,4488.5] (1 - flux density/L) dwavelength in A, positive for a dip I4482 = -1.1 A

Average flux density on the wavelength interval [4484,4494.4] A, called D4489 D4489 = 13.2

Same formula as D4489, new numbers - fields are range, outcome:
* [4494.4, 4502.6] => 12.2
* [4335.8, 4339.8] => 9.62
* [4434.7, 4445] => 11.4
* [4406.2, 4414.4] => 10.6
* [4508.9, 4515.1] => 14.4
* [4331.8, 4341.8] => 10.1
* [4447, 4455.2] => 11.8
